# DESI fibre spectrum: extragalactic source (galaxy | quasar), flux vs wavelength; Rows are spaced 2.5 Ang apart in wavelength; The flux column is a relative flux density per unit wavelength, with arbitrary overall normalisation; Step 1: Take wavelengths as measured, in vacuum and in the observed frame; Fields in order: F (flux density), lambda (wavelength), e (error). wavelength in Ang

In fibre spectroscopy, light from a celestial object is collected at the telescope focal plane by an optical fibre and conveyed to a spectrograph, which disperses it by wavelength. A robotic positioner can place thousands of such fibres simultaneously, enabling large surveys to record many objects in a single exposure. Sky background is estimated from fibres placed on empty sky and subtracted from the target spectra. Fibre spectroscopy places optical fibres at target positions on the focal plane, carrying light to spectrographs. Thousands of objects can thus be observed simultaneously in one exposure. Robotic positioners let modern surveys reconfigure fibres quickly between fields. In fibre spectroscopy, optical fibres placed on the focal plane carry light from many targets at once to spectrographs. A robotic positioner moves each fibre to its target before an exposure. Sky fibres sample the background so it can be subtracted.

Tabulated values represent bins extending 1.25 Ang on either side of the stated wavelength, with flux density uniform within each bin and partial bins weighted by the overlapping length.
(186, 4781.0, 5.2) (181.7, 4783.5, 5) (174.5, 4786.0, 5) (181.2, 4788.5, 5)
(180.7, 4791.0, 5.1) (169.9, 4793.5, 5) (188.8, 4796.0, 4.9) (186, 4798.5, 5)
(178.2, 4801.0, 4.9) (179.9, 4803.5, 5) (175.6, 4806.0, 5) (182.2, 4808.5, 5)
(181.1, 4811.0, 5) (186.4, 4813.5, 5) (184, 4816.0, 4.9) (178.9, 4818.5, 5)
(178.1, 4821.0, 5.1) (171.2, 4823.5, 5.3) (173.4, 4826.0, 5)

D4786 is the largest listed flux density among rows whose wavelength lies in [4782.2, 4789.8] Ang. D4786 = 181.7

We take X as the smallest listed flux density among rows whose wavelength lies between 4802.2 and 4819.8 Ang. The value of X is 175.6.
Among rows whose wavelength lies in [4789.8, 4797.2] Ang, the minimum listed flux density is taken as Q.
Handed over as 169.9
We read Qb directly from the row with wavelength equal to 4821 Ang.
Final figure 178.1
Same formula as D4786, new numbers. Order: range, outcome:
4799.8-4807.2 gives 179.9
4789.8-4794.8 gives 180.7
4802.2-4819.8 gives 186.4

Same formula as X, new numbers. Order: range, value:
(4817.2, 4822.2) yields 178.1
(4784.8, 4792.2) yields 174.5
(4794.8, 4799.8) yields 186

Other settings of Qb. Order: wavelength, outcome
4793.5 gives 169.9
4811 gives 181.1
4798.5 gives 186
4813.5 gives 186.4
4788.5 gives 181.2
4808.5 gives 182.2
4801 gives 178.2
